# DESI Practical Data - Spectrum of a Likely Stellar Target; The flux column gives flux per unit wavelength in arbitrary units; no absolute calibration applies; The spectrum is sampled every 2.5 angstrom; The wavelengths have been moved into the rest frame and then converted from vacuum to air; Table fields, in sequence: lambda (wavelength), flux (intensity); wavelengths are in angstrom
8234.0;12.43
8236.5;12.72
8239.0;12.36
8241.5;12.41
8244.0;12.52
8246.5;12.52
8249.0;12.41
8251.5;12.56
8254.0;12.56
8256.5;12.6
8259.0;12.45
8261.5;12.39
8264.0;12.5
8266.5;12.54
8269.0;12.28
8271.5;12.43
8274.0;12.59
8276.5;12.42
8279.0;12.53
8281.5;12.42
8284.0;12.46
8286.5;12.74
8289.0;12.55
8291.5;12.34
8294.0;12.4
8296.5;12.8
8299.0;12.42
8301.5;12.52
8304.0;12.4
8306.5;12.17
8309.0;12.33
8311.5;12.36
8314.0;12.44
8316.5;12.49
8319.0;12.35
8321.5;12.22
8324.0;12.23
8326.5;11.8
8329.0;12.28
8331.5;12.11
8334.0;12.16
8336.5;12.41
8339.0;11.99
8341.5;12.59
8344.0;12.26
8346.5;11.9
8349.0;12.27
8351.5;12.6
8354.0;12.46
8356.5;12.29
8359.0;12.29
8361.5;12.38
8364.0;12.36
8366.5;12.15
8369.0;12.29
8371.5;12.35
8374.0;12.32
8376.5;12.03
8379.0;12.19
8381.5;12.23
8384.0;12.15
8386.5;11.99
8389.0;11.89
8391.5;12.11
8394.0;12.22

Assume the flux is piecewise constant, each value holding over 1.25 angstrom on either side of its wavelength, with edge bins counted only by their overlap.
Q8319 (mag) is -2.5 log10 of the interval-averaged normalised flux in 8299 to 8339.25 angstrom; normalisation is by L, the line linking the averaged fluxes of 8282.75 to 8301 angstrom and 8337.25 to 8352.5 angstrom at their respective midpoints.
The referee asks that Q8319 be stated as 0.01 mag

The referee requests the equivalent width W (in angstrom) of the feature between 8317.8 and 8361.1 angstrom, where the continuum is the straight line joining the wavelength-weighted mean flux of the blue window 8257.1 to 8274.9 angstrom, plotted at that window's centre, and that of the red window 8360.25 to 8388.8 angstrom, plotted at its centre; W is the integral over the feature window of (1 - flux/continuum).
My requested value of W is 0.1 angstrom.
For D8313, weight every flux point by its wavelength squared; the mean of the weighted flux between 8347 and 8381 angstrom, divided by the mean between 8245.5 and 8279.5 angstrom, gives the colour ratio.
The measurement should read 1.0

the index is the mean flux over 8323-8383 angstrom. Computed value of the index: 12.2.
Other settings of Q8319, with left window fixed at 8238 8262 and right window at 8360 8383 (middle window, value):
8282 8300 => -0.01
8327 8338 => 0.01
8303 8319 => 0.00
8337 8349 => 0.01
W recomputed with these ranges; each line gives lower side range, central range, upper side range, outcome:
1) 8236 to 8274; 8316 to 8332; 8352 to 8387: 0.19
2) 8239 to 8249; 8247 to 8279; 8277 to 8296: -0.01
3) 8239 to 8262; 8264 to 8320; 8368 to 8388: -0.29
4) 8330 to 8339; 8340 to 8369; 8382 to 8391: -0.44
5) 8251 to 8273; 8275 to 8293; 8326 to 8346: -0.14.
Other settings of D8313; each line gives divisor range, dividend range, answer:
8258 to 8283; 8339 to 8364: 1.01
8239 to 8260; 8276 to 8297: 1.01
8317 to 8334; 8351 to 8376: 1.02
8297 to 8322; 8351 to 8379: 1.01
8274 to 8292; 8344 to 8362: 1.00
